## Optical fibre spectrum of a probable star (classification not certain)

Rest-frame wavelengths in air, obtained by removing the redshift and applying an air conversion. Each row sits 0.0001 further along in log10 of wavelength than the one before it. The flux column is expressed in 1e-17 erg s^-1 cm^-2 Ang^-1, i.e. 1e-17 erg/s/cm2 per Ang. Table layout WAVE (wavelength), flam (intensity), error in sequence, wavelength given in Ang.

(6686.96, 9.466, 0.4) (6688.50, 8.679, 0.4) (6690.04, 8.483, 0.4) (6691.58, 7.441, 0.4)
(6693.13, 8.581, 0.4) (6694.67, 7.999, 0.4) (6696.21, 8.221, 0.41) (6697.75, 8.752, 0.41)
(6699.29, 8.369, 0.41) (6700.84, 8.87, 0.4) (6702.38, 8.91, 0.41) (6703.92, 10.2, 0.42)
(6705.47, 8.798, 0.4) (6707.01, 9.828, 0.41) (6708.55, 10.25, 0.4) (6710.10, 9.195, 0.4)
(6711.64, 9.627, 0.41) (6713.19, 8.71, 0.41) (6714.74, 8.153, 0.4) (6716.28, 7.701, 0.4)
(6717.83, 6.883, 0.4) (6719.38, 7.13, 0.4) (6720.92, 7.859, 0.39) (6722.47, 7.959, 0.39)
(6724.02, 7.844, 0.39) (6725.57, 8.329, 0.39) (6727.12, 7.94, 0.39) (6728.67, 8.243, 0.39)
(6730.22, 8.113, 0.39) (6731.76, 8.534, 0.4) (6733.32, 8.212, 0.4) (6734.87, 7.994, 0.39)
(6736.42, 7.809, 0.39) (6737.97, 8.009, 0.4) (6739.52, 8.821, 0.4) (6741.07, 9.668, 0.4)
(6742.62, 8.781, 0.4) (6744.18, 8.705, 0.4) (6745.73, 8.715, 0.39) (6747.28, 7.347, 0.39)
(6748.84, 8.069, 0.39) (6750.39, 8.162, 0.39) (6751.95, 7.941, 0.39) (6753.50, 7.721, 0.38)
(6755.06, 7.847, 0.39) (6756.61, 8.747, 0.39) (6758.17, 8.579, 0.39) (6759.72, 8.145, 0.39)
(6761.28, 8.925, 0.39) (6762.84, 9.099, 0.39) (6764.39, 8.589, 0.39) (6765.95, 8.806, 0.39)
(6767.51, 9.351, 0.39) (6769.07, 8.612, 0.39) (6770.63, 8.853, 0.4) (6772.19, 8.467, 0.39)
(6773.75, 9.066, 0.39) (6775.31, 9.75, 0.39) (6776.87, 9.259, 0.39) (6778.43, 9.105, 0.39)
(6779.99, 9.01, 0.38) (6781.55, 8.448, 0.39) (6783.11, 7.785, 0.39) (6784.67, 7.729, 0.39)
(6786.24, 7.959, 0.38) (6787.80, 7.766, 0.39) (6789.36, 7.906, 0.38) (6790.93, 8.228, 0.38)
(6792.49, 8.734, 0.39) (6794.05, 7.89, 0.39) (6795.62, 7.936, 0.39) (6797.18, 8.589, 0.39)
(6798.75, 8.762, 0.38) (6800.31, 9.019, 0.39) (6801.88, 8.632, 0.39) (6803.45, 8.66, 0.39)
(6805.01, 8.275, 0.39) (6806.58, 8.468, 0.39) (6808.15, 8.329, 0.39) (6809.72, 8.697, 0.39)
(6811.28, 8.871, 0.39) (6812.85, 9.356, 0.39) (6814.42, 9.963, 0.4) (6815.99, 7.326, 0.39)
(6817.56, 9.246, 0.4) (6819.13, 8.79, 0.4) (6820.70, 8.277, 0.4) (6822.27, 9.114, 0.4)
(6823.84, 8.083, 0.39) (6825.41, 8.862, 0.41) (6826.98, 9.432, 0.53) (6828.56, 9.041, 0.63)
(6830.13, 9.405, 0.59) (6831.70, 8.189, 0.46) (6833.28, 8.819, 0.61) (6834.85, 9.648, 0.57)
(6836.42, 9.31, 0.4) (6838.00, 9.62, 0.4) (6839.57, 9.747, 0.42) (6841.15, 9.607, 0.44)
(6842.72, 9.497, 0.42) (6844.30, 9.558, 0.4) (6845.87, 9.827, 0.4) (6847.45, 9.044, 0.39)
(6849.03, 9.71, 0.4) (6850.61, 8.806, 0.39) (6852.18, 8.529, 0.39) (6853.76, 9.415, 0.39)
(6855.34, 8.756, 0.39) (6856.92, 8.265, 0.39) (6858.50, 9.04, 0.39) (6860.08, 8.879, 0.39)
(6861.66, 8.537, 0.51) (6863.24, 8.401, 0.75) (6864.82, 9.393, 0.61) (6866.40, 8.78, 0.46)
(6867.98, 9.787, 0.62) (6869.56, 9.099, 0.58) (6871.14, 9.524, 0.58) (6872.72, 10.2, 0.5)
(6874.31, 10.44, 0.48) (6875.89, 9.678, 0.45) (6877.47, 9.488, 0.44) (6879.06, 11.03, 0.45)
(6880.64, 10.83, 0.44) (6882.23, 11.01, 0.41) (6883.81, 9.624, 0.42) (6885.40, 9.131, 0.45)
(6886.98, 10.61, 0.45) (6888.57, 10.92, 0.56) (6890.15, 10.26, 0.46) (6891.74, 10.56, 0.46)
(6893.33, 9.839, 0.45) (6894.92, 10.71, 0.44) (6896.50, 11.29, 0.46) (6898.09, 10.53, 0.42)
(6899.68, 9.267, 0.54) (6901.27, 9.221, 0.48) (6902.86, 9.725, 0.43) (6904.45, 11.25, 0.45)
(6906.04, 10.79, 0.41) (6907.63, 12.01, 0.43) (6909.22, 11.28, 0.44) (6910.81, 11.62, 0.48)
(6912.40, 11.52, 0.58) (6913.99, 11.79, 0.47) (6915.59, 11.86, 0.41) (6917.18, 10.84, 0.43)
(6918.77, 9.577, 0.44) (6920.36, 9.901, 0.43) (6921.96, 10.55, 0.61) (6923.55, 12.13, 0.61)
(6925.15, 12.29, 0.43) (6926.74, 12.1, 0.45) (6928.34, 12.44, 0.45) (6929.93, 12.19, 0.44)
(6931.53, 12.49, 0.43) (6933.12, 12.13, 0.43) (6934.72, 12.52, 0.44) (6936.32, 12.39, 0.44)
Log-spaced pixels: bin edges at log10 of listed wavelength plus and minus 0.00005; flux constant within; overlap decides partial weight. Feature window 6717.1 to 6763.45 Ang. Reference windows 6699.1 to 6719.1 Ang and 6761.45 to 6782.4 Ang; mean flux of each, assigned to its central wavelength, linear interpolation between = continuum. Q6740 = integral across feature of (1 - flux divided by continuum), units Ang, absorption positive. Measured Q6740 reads 3.6 Ang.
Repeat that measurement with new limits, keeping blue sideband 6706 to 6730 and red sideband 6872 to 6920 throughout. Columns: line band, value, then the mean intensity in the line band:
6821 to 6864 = 3.60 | 9.07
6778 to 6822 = 4.16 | 8.49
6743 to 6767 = 1.23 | 8.38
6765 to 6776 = 0.05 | 8.97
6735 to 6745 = 0.06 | 8.6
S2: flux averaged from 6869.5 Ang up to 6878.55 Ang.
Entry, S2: 9.83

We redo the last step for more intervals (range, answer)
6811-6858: 9.07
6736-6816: 8.54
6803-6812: 8.55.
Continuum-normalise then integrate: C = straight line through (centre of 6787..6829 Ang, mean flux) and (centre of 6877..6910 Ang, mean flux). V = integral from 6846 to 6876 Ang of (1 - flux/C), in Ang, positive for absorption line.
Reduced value 1.8 Ang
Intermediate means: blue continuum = 8.6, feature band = 9.17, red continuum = 10.5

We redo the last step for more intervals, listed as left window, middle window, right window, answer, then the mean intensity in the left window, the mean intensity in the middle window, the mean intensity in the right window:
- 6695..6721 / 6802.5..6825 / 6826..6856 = 1.1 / 8.69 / 8.68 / 9.26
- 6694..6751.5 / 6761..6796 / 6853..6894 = 1.3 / 8.45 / 8.58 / 9.67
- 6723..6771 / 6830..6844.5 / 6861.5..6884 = 0.1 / 8.4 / 9.33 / 9.76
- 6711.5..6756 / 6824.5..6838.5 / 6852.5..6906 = 0.2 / 8.15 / 9.13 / 9.81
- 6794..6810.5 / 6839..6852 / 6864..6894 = -0.1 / 8.5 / 9.43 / 10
